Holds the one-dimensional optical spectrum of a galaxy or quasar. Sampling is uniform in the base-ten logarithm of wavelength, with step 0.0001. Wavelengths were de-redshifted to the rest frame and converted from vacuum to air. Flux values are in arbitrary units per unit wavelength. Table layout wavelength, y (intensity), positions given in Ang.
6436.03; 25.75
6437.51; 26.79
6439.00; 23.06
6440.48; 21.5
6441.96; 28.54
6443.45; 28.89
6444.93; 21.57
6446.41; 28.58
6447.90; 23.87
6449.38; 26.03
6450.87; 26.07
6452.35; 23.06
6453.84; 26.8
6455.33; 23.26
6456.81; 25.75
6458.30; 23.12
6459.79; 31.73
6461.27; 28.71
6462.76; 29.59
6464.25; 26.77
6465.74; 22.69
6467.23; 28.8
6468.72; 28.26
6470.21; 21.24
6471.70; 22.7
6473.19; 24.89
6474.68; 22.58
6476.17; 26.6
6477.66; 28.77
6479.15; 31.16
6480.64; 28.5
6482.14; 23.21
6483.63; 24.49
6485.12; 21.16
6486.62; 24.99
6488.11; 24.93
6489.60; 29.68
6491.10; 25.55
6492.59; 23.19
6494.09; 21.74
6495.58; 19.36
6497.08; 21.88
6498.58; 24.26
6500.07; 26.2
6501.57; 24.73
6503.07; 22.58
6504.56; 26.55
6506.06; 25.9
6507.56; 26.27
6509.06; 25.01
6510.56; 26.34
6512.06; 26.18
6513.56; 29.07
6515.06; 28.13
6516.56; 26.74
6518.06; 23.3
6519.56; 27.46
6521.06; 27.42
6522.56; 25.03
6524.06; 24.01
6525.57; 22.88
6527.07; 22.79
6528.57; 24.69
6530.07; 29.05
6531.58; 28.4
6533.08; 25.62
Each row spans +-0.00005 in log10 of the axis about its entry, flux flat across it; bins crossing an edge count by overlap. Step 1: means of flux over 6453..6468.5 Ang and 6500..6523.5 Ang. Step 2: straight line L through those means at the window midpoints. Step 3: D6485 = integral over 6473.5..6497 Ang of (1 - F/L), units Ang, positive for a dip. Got 1.28 Ang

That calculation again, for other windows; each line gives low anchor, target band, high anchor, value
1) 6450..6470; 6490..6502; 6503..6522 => 1.3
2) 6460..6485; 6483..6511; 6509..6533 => 1.8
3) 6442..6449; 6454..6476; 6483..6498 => -0.7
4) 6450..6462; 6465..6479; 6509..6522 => 0.4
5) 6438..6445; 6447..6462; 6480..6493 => -0.5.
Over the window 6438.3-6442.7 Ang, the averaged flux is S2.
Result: 24.4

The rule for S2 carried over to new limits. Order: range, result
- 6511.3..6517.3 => 27.5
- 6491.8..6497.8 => 21.6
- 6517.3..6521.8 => 26.1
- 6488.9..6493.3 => 26.1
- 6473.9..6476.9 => 24.6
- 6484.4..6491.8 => 25.3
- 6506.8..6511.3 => 25.8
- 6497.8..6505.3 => 24.9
